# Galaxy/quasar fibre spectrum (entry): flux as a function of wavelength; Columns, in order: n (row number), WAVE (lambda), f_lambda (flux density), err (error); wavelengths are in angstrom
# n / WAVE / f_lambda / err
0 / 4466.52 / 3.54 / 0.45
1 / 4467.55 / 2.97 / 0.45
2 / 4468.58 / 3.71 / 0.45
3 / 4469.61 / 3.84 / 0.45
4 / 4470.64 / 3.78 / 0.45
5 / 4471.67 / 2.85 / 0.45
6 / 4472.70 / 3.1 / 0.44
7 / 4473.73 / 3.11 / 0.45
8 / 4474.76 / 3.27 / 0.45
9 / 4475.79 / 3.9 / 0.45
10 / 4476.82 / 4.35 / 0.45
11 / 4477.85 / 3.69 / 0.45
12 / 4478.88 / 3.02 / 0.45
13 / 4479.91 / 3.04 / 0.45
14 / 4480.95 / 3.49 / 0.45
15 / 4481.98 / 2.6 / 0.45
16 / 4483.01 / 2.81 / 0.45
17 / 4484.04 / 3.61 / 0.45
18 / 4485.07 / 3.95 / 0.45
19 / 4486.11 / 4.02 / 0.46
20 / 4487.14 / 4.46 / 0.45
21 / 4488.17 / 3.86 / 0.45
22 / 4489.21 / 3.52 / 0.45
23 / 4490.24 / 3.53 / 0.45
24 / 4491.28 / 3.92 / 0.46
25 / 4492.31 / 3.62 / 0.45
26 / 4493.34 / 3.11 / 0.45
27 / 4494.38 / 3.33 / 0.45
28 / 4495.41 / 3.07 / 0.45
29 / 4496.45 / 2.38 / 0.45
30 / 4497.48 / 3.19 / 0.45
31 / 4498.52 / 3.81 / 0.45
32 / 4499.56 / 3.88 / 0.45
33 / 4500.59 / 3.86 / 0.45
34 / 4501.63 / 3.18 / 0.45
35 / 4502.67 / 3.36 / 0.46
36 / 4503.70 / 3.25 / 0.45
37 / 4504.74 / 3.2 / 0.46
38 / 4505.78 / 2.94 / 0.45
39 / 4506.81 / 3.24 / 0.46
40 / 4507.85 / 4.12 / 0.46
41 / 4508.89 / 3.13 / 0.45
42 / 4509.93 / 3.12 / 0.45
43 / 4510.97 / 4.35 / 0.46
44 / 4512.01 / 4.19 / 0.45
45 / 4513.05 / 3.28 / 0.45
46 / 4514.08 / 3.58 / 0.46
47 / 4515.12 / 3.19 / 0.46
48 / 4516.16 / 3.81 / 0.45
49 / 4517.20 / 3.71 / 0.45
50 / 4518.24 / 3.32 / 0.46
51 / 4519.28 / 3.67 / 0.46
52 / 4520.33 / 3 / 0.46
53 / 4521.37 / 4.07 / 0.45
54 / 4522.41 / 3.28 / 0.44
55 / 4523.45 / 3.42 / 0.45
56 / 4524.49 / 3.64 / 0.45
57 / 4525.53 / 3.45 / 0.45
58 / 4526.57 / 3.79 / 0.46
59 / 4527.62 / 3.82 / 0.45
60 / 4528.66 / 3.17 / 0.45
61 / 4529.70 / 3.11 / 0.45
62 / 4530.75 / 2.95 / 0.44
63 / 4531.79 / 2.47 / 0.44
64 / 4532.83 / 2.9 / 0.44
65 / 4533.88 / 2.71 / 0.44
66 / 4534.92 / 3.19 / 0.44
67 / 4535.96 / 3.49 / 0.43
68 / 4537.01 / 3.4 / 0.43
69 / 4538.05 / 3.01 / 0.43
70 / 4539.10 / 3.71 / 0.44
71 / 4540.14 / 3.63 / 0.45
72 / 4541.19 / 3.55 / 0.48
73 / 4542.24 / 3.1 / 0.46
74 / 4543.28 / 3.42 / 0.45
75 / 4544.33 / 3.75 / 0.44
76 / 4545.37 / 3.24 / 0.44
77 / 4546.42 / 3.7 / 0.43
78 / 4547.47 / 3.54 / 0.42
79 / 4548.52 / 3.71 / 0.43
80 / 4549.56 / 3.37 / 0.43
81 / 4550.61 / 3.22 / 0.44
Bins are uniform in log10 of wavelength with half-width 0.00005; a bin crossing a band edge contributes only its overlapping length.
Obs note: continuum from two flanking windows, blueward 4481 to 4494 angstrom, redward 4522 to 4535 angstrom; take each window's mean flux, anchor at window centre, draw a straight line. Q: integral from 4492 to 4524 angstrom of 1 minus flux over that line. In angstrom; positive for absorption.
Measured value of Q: -0.4 angstrom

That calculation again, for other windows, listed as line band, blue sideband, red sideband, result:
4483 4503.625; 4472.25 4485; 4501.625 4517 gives -0.73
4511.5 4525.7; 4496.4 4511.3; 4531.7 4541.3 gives -0.91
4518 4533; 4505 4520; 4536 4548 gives 0.65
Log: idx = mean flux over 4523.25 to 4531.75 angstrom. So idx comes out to 3.36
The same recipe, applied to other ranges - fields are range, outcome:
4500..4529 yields 3.51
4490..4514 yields 3.44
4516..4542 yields 3.36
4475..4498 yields 3.47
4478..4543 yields 3.41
